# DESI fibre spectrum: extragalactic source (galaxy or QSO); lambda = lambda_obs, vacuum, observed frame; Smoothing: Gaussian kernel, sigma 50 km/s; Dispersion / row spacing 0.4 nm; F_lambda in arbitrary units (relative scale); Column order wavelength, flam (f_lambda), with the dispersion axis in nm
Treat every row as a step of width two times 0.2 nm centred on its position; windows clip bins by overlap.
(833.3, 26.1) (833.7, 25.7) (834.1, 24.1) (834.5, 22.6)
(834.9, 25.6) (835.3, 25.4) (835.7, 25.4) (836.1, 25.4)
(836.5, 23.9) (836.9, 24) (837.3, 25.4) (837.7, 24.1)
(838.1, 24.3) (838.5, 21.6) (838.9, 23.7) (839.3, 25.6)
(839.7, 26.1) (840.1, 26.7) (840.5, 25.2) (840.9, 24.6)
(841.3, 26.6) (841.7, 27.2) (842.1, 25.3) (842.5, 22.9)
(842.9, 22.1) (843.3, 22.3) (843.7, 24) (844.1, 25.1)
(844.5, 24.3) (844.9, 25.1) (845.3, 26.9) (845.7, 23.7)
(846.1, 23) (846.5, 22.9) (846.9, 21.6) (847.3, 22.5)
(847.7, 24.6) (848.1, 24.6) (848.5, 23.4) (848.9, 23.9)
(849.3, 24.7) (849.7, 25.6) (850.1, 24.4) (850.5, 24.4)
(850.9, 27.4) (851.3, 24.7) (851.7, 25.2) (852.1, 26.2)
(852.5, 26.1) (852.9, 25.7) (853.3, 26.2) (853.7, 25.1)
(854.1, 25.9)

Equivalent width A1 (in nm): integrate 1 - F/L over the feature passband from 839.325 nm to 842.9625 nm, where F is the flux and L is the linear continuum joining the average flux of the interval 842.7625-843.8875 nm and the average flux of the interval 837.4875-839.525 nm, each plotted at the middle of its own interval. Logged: -0.313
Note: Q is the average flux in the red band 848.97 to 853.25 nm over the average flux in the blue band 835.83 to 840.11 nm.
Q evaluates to 1.04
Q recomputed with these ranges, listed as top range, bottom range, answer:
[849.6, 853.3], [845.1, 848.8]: 1.08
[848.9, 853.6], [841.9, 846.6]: 1.06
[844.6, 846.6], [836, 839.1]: 1.02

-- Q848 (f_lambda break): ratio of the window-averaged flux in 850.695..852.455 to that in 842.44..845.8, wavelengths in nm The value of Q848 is 1.1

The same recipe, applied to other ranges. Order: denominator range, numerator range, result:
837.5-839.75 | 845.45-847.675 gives 0.95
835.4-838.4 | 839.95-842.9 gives 1.03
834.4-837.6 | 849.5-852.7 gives 1.03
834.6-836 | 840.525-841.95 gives 1.03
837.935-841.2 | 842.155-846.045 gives 0.97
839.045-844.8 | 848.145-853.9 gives 1.01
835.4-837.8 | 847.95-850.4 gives 0.99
